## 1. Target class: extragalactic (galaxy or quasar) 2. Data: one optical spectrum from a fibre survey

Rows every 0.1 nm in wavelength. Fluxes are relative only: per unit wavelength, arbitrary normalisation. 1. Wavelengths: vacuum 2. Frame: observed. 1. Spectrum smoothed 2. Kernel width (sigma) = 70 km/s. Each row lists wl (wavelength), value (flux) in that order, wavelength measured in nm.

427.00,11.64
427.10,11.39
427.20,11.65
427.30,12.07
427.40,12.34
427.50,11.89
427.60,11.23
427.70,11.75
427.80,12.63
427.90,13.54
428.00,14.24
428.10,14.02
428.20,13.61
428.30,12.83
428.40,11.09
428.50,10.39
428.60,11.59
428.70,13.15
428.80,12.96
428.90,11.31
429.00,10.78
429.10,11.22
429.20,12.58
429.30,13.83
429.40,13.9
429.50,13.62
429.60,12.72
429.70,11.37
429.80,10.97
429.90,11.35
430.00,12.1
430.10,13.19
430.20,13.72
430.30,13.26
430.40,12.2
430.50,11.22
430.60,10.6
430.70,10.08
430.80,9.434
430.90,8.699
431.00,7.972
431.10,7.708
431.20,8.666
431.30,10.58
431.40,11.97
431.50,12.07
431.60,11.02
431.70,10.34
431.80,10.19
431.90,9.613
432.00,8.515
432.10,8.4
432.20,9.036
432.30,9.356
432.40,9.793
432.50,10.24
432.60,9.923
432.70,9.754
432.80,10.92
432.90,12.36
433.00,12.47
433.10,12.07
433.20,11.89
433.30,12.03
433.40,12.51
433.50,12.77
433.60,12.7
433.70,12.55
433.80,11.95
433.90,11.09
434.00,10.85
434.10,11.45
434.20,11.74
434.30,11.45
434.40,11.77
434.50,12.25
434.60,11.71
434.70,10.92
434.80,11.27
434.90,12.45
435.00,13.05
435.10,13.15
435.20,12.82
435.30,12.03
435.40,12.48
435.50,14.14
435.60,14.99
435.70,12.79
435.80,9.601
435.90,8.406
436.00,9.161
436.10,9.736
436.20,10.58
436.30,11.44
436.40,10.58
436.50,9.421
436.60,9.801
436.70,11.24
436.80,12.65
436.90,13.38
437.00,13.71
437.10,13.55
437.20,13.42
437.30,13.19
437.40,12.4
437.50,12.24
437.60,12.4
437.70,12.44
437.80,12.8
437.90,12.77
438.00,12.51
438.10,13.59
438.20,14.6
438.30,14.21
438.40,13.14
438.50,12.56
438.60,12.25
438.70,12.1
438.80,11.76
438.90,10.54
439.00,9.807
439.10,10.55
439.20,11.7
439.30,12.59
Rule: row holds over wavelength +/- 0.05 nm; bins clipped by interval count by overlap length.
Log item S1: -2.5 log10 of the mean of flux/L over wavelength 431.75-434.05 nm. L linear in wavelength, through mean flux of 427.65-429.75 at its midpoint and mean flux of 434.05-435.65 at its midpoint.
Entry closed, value 0.14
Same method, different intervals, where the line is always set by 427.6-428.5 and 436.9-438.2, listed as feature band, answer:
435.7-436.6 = 0.279 mag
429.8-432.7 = 0.227 mag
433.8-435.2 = 0.096 mag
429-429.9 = 0.035 mag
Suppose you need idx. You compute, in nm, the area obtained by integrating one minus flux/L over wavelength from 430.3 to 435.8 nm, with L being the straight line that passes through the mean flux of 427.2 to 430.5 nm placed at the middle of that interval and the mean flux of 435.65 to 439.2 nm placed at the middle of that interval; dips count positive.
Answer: 0.42 nm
